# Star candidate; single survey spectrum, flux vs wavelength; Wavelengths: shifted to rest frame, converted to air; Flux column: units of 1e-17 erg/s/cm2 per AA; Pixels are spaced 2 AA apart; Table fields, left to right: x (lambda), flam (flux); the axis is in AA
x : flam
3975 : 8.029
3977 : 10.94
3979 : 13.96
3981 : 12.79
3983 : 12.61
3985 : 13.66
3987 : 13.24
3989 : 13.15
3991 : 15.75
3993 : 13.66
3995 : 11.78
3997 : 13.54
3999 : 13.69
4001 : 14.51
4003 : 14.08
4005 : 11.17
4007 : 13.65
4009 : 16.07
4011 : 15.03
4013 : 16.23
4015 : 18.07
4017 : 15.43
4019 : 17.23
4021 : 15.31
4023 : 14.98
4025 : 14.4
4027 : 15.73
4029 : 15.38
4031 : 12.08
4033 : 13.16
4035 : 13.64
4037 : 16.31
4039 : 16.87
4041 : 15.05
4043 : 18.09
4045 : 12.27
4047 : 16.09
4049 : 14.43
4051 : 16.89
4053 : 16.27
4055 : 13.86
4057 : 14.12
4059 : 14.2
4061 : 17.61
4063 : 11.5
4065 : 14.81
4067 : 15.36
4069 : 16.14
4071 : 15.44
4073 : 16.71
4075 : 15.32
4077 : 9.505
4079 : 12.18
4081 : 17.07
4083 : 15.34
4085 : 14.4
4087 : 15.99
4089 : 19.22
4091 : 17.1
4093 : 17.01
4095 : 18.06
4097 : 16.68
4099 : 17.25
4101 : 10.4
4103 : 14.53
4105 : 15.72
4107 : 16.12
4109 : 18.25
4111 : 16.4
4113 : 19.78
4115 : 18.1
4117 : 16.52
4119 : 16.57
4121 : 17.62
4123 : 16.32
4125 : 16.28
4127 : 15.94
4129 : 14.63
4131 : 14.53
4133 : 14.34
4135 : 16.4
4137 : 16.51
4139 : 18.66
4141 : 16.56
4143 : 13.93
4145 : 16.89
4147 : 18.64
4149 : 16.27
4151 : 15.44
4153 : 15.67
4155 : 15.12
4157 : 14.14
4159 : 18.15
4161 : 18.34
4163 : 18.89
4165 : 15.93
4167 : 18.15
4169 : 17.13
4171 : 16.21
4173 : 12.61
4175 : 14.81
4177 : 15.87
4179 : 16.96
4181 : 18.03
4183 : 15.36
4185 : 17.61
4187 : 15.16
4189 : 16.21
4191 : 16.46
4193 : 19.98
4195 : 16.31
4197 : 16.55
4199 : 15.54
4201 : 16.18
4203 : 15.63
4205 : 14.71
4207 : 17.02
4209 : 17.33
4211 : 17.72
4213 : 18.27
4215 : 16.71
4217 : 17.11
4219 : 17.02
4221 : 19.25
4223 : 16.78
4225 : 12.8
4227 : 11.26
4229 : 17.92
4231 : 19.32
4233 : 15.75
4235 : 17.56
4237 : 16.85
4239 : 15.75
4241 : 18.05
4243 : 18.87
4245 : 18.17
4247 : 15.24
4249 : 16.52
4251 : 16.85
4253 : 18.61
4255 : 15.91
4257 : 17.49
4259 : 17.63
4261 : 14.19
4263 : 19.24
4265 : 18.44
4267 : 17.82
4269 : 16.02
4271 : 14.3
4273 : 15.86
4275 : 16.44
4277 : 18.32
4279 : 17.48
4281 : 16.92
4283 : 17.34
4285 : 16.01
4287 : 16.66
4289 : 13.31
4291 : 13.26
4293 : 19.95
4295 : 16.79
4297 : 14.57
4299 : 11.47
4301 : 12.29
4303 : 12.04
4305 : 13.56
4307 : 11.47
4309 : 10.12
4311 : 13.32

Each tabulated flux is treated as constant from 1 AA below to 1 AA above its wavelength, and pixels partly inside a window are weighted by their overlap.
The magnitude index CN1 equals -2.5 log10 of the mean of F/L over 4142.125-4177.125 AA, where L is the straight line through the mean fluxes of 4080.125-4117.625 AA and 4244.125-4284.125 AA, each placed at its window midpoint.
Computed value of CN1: 0.03 mag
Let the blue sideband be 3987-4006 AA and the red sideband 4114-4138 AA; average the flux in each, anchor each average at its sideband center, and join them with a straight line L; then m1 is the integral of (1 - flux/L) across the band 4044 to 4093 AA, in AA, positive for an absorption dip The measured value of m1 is -0.5 AA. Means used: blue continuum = 13.5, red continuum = 16.1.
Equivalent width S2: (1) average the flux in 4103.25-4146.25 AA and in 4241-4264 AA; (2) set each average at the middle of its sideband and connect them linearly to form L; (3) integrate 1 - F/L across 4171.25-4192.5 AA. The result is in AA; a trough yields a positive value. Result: 0.98 AA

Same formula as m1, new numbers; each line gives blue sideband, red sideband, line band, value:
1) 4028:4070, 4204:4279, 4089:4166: -3.54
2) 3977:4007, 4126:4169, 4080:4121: -2.95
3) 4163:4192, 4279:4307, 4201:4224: -1.68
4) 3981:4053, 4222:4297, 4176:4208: -0.81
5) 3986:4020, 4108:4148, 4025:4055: 0.07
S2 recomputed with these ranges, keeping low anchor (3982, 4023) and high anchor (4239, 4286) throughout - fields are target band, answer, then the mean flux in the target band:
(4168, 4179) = 0.4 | 15.5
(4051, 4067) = 0.2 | 14.8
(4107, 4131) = -1.9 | 16.8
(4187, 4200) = -0.3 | 16.7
